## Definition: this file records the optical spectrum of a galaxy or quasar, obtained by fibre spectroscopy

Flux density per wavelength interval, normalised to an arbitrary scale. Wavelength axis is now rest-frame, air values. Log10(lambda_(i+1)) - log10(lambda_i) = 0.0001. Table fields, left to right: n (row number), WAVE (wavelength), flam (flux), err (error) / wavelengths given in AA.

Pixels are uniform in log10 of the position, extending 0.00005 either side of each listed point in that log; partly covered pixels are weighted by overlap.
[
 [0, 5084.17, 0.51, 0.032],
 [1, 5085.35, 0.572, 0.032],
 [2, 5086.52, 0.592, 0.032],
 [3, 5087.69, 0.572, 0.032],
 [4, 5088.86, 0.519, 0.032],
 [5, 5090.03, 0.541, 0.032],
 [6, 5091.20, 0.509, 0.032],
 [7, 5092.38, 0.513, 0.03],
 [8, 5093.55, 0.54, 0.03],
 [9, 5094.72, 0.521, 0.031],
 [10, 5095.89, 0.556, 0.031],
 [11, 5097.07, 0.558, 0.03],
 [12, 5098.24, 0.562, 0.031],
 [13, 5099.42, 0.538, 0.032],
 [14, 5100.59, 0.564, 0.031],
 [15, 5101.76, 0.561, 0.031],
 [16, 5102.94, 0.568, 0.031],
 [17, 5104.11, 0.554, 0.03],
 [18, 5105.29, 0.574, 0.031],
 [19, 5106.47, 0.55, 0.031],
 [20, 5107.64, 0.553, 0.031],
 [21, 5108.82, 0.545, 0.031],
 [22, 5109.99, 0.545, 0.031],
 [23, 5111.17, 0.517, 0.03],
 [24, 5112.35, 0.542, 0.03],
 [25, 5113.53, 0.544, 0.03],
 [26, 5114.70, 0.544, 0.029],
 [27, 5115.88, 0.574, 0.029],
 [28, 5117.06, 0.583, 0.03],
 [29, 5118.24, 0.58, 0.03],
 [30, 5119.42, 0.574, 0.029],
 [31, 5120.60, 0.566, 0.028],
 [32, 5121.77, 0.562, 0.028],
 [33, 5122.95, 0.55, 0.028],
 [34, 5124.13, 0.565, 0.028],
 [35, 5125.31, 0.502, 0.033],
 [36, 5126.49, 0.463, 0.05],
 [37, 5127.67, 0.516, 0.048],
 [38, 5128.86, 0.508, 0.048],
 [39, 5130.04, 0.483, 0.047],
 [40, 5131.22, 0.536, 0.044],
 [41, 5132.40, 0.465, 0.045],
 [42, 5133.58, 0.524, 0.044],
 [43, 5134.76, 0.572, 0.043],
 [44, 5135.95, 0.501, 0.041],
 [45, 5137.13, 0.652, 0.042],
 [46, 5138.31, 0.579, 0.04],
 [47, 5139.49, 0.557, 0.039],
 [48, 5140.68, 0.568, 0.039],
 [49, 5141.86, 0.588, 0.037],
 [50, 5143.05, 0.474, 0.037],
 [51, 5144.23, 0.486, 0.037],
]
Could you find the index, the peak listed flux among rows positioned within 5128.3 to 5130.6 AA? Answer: 0.508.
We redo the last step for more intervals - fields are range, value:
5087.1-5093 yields 0.572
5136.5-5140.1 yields 0.652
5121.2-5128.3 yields 0.565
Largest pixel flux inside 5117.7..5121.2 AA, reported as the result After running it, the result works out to 0.58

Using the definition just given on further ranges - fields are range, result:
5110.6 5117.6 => 0.583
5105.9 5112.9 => 0.553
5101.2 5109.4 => 0.574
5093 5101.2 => 0.564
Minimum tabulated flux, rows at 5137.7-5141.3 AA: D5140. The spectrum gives 0.557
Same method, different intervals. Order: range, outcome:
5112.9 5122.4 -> 0.544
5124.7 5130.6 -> 0.463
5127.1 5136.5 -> 0.465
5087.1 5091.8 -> 0.509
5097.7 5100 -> 0.538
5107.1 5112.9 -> 0.517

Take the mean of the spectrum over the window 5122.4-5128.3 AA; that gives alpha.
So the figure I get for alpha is 0.518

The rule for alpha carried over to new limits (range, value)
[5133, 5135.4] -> 0.546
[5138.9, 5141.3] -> 0.563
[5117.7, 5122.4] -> 0.571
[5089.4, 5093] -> 0.521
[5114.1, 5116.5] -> 0.56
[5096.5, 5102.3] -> 0.557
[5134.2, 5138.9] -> 0.576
